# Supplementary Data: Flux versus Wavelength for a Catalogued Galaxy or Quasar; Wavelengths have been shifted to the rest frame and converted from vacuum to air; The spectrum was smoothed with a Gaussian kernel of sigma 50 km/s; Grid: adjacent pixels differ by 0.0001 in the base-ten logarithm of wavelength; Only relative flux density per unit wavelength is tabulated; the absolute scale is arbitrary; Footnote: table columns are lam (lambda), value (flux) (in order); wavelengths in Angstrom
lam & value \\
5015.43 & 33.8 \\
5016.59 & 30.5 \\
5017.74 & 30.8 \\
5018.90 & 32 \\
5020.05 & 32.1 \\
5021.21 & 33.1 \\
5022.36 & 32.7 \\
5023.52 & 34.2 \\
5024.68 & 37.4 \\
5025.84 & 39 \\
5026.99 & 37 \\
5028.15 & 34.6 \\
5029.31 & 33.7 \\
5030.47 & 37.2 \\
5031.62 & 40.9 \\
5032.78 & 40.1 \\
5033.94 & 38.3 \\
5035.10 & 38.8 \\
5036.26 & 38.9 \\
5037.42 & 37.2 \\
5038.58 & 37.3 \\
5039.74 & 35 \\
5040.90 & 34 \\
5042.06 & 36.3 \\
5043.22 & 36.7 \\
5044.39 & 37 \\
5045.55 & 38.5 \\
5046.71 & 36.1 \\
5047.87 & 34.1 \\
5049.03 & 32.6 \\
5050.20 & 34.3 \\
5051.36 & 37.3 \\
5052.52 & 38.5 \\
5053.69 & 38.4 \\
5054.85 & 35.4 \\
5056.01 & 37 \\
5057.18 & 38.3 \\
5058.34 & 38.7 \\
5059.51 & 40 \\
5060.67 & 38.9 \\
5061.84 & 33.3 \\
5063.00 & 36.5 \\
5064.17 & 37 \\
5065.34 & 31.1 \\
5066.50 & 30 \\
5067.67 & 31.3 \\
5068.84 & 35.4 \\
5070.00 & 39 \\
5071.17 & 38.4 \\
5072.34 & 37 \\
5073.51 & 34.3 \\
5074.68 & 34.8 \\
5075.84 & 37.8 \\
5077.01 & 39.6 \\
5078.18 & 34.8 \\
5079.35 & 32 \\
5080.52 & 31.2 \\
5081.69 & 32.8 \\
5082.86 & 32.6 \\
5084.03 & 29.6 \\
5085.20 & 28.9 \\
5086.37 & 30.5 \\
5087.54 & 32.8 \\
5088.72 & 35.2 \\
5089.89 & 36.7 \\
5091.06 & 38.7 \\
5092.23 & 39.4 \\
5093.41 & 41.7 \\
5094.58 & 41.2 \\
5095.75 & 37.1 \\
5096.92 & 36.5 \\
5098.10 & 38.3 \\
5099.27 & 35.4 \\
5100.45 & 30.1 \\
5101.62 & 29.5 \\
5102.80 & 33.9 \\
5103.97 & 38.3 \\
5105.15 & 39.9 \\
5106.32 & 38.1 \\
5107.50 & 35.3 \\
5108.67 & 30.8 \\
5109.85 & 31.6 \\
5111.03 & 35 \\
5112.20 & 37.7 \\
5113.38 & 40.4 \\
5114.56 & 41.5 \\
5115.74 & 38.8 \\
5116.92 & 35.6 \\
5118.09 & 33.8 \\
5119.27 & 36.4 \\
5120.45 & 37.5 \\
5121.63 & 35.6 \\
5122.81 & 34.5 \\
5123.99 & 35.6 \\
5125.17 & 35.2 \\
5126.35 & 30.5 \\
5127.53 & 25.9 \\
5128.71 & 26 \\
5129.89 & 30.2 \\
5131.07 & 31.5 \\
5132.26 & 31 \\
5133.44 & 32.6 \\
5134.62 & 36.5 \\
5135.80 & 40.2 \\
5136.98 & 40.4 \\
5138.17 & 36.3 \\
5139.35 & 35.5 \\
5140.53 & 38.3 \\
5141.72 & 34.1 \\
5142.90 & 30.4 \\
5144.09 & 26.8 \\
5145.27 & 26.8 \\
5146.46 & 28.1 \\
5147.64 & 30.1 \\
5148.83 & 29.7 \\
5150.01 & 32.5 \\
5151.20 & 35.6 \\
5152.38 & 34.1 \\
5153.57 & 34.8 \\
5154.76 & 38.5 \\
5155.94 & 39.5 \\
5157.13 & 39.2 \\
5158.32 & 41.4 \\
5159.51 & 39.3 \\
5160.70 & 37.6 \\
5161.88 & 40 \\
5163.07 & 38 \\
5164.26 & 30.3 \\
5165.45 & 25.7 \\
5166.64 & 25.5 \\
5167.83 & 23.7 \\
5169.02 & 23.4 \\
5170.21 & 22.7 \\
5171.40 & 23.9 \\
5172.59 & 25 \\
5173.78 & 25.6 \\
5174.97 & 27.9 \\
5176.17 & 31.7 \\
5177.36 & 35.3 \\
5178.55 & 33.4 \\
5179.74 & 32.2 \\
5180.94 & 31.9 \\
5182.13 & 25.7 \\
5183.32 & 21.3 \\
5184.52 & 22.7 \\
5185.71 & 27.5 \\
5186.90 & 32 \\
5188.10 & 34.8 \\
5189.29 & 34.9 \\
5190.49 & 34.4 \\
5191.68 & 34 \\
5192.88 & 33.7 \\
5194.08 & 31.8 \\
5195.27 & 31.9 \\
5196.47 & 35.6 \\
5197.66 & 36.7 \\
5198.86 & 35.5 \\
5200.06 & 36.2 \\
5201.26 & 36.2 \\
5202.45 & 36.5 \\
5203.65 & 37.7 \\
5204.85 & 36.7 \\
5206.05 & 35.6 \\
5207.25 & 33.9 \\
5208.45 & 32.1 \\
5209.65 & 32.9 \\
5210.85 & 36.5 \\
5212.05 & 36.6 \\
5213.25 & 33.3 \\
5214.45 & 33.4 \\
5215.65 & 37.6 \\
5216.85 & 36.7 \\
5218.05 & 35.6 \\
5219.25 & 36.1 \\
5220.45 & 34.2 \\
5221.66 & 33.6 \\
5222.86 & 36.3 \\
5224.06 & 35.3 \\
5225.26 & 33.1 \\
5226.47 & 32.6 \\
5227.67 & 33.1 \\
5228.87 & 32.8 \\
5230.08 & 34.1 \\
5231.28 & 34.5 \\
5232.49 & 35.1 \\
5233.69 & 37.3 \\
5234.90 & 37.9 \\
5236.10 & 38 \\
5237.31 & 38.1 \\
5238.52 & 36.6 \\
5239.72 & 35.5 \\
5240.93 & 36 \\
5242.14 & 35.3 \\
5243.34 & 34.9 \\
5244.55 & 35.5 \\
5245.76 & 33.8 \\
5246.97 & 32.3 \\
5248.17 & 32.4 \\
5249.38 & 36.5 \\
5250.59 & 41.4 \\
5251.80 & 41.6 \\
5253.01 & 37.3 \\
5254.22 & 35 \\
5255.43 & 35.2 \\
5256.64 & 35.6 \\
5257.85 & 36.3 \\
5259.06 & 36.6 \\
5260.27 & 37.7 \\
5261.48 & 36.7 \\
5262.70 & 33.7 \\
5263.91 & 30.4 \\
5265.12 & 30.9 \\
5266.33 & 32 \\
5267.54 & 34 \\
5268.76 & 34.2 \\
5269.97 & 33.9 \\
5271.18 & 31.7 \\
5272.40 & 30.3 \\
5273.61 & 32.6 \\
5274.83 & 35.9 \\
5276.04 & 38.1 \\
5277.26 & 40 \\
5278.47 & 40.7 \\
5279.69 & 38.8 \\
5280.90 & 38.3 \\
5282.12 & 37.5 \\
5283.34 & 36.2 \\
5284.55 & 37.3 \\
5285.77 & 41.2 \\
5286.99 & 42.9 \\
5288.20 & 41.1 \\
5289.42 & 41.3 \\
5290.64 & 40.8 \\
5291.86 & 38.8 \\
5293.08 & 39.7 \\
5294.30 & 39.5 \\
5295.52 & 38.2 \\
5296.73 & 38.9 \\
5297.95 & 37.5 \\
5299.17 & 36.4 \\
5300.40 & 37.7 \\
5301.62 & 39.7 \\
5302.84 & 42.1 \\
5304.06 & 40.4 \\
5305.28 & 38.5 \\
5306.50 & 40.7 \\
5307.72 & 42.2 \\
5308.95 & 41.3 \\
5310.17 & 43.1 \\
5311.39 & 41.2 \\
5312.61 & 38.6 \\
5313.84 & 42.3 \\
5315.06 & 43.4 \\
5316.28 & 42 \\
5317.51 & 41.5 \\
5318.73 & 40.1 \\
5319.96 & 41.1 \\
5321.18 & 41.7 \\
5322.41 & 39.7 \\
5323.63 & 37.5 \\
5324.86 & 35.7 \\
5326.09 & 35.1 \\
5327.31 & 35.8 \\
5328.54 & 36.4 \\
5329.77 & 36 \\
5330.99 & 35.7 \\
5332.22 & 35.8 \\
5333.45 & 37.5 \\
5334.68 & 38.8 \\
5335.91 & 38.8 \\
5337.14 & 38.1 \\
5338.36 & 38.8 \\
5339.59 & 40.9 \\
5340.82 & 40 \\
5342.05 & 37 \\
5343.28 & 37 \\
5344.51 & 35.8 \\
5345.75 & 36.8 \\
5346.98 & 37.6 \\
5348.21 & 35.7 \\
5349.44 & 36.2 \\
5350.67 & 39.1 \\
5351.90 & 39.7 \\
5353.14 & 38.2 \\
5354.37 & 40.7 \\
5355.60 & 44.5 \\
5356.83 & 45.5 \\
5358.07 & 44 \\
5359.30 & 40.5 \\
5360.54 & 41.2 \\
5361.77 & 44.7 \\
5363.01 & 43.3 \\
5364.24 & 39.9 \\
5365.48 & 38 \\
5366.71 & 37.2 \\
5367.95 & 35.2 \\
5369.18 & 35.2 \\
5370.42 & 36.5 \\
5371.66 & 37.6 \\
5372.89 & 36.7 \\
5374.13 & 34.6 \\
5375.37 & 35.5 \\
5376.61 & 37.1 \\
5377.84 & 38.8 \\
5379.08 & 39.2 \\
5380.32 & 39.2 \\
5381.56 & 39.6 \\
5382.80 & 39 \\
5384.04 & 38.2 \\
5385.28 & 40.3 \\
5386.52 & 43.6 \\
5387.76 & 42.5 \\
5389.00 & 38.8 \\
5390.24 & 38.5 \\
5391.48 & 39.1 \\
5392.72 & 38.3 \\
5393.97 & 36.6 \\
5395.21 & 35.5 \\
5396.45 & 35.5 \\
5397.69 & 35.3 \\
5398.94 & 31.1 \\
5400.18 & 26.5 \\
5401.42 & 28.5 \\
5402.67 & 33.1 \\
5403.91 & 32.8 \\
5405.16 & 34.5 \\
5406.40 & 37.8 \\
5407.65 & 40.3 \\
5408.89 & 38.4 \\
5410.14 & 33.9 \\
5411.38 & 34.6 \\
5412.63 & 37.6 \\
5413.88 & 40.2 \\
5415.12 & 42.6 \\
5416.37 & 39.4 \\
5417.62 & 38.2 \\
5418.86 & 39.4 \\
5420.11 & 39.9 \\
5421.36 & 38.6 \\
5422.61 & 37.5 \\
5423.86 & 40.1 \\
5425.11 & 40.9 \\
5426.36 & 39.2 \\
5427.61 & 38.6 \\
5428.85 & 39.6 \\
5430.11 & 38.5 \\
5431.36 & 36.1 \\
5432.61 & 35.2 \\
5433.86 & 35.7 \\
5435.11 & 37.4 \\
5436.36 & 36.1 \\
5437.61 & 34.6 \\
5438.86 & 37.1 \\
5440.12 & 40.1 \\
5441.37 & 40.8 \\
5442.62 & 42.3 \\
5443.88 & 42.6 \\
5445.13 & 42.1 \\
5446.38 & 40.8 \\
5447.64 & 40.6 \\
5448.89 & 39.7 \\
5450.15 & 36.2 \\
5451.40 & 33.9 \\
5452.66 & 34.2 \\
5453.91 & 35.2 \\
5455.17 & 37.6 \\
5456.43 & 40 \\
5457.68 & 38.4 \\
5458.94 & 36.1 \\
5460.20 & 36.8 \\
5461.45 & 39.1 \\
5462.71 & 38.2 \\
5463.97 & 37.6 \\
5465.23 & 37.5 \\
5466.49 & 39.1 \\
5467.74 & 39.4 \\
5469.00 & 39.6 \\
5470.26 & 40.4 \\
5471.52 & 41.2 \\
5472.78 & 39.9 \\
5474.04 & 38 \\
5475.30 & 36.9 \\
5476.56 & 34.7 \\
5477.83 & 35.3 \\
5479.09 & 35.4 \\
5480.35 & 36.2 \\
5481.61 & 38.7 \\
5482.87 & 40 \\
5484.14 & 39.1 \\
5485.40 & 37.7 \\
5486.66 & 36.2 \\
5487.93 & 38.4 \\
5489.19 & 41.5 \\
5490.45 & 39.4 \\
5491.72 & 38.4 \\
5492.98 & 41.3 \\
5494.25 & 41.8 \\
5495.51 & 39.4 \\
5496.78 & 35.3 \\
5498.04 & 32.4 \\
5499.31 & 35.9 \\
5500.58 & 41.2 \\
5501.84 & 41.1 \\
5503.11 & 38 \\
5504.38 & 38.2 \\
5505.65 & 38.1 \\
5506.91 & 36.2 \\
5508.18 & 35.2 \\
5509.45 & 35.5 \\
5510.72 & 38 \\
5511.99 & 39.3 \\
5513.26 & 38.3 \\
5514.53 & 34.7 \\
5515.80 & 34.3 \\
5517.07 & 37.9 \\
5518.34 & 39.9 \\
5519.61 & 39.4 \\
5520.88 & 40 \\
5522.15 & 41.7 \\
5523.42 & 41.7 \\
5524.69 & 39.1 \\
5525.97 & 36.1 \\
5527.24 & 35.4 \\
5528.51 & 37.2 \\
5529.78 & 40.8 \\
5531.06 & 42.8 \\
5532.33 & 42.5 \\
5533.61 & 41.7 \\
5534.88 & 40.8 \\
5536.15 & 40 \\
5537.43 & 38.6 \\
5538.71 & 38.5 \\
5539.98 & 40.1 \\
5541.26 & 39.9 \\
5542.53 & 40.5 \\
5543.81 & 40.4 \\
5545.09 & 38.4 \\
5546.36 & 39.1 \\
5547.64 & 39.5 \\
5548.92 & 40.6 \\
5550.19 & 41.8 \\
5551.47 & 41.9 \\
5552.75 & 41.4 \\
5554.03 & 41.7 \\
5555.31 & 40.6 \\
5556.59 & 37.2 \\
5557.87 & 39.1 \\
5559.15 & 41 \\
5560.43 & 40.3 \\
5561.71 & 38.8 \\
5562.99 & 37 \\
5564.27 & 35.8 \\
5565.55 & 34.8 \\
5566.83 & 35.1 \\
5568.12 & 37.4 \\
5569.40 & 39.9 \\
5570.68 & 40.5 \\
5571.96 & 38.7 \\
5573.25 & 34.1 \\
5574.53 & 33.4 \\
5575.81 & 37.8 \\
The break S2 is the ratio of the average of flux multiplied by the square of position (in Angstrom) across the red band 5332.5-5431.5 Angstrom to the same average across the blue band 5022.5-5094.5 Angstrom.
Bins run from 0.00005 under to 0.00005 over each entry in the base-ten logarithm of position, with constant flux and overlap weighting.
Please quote 1.20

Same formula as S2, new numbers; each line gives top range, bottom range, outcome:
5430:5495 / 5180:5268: 1.21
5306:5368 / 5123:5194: 1.32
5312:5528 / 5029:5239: 1.24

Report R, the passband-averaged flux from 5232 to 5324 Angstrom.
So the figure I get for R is 37.7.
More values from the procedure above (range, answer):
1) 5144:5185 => 30.9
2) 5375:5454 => 37.7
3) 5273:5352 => 38.8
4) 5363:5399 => 37.9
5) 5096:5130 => 34.8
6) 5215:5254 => 35.7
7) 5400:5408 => 33.5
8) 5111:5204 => 33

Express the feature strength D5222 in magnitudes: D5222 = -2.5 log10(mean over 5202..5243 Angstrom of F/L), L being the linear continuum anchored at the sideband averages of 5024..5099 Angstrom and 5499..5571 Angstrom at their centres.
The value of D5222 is 0.05 mag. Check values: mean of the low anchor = 36.1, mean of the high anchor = 39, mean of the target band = 35.3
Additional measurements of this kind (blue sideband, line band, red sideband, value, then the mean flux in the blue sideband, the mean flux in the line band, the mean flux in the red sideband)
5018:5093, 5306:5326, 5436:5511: -0.09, 35.6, 40.6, 38.2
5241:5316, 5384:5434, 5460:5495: 0.02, 37.5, 37.3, 38.5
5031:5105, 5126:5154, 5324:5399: 0.13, 35.9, 32.4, 38.3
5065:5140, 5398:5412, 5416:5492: 0.12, 35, 33.8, 38.3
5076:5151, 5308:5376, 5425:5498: -0.06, 34.4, 38.9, 38.3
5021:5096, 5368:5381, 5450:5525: 0.01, 36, 37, 38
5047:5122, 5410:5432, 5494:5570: -0.02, 35.7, 38.7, 38.8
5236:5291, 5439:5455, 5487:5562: -0.02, 36.3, 38.9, 39.1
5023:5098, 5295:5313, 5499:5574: -0.06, 36.1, 39.8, 38.9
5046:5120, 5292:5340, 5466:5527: -0.06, 35.7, 39.2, 38.2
